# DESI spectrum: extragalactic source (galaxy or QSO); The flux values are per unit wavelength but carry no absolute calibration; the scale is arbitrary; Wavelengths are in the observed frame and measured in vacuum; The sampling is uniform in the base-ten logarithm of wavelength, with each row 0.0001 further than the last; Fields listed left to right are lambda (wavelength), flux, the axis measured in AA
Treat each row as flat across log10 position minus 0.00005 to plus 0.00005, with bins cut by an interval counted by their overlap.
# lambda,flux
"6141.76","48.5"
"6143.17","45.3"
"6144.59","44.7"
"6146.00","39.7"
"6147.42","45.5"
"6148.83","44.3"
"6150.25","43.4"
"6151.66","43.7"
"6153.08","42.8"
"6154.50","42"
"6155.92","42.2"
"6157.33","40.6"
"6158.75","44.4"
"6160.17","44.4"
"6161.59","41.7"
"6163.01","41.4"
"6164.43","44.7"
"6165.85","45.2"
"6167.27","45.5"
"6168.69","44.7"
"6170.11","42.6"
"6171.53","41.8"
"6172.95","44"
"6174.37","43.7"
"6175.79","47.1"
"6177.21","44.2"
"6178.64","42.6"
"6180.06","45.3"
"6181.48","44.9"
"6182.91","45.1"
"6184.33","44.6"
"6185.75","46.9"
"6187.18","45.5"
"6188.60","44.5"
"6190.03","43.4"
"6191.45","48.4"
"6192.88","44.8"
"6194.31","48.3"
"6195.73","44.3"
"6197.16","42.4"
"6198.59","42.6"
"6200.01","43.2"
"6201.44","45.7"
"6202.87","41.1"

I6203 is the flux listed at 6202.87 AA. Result 41.1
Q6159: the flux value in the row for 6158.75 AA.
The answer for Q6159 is 44.4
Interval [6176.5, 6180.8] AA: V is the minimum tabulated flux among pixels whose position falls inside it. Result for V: 42.6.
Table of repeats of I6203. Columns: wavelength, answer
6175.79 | 47.1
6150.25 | 43.4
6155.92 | 42.2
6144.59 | 44.7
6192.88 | 44.8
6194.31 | 48.3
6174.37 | 43.7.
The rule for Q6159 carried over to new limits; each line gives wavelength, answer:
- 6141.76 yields 48.5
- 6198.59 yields 42.6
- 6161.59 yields 41.7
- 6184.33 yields 44.6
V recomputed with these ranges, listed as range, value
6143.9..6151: 39.7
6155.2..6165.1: 40.6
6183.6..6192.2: 43.4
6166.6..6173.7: 41.8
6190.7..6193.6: 44.8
